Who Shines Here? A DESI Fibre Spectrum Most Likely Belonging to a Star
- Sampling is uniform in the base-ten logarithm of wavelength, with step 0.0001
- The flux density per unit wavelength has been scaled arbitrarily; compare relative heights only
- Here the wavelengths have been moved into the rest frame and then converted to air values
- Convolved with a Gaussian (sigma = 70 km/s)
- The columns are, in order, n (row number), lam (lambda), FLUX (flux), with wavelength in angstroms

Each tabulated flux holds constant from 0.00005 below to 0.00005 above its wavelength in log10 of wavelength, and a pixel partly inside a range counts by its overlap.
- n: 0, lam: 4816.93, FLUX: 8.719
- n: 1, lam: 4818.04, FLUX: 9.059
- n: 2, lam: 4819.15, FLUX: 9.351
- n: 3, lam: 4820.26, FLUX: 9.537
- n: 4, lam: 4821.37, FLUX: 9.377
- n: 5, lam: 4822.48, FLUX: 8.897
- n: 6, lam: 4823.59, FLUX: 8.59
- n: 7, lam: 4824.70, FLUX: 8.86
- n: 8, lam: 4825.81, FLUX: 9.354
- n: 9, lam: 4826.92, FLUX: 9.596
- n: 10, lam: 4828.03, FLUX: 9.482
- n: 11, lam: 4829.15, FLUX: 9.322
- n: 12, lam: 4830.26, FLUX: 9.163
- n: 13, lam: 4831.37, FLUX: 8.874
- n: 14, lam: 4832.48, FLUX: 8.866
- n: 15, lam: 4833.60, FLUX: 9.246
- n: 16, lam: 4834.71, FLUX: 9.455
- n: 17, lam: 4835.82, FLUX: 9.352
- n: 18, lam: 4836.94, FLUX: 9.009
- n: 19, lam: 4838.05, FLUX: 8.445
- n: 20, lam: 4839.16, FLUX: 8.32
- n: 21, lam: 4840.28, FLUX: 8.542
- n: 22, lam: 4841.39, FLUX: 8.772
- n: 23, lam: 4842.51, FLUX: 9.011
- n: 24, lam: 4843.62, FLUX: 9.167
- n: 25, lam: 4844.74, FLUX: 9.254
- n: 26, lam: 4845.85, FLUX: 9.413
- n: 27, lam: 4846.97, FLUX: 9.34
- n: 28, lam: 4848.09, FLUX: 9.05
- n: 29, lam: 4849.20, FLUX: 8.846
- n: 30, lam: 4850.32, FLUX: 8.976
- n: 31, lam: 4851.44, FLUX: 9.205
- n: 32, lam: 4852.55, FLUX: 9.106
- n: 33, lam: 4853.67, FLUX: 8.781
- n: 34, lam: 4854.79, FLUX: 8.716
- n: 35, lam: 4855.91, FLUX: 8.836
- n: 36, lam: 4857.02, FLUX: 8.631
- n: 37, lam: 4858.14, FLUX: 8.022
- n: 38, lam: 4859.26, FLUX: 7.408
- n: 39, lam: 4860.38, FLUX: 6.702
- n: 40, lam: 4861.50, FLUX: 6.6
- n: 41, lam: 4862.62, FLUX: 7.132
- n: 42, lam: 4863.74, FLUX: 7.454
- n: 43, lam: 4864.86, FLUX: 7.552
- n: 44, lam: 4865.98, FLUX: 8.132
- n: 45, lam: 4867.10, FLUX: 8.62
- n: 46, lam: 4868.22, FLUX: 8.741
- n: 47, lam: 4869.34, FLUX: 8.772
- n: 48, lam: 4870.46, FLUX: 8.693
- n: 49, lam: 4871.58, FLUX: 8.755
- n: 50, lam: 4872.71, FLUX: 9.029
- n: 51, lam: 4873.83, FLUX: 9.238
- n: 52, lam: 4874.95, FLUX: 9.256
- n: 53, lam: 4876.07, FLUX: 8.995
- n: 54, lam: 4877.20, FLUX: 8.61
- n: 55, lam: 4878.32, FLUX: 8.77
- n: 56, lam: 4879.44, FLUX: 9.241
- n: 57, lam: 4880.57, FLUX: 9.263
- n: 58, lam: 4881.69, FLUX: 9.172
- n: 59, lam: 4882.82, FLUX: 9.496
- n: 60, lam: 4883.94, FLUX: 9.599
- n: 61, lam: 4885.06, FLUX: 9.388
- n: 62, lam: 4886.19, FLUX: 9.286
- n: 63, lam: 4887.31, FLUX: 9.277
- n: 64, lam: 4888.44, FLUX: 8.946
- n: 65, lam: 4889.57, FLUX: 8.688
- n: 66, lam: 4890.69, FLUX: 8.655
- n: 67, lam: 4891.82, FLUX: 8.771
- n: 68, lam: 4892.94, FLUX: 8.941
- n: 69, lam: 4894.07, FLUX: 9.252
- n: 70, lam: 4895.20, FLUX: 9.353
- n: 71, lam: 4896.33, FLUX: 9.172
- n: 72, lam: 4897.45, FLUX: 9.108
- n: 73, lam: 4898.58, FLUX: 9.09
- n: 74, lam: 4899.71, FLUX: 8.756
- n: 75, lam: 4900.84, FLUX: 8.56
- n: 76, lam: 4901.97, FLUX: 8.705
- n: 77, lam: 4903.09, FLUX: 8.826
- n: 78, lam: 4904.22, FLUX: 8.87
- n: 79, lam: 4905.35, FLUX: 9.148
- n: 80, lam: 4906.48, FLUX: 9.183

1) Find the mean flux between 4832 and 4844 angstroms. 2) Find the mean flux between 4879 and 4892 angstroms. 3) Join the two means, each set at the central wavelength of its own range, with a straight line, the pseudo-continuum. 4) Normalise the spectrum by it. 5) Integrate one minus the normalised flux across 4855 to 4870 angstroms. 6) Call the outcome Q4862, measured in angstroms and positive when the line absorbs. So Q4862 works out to 1.9 angstroms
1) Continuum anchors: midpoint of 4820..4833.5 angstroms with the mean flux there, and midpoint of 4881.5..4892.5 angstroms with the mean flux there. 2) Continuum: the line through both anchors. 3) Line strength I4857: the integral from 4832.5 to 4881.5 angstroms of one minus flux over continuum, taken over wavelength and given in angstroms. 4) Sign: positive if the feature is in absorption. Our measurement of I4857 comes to 2.53 angstroms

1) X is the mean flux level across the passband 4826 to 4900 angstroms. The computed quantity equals 8.83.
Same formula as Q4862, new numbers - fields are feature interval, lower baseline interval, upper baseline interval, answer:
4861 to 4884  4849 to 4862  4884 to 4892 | 0.3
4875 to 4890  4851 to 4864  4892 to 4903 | -0.9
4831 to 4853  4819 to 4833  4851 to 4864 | -1.1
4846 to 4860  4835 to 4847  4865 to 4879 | 0.2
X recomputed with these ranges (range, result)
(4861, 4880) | 8.45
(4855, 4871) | 7.97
